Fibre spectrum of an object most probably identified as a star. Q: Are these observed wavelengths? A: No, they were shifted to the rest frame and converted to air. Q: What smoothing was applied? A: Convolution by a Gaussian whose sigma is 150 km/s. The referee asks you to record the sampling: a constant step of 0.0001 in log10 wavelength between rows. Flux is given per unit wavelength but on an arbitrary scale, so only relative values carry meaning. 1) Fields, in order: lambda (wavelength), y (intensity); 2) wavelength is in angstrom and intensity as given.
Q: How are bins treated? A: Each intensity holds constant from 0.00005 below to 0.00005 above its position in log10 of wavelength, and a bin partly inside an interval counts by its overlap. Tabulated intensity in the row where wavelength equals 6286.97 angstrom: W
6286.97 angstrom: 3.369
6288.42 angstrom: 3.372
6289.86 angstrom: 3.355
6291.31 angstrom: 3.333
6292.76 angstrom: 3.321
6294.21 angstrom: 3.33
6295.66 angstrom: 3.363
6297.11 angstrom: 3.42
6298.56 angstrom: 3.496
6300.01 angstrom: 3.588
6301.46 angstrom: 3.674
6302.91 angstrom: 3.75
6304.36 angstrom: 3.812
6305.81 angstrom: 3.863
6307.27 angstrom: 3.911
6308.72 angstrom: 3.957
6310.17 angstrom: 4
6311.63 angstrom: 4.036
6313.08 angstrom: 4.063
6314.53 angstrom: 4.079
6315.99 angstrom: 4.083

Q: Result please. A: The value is 3.369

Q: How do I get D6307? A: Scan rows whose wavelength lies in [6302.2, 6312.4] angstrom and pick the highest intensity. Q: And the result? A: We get 4.036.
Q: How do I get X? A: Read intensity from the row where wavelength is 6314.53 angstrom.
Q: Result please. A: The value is 4.079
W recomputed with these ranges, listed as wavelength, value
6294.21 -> 3.33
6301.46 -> 3.674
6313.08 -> 4.063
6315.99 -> 4.083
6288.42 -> 3.372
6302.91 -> 3.75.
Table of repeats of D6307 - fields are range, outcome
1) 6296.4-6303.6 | 3.75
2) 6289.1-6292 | 3.355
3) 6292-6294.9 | 3.33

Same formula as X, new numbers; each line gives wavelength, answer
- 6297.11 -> 3.42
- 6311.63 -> 4.036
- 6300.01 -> 3.588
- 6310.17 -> 4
